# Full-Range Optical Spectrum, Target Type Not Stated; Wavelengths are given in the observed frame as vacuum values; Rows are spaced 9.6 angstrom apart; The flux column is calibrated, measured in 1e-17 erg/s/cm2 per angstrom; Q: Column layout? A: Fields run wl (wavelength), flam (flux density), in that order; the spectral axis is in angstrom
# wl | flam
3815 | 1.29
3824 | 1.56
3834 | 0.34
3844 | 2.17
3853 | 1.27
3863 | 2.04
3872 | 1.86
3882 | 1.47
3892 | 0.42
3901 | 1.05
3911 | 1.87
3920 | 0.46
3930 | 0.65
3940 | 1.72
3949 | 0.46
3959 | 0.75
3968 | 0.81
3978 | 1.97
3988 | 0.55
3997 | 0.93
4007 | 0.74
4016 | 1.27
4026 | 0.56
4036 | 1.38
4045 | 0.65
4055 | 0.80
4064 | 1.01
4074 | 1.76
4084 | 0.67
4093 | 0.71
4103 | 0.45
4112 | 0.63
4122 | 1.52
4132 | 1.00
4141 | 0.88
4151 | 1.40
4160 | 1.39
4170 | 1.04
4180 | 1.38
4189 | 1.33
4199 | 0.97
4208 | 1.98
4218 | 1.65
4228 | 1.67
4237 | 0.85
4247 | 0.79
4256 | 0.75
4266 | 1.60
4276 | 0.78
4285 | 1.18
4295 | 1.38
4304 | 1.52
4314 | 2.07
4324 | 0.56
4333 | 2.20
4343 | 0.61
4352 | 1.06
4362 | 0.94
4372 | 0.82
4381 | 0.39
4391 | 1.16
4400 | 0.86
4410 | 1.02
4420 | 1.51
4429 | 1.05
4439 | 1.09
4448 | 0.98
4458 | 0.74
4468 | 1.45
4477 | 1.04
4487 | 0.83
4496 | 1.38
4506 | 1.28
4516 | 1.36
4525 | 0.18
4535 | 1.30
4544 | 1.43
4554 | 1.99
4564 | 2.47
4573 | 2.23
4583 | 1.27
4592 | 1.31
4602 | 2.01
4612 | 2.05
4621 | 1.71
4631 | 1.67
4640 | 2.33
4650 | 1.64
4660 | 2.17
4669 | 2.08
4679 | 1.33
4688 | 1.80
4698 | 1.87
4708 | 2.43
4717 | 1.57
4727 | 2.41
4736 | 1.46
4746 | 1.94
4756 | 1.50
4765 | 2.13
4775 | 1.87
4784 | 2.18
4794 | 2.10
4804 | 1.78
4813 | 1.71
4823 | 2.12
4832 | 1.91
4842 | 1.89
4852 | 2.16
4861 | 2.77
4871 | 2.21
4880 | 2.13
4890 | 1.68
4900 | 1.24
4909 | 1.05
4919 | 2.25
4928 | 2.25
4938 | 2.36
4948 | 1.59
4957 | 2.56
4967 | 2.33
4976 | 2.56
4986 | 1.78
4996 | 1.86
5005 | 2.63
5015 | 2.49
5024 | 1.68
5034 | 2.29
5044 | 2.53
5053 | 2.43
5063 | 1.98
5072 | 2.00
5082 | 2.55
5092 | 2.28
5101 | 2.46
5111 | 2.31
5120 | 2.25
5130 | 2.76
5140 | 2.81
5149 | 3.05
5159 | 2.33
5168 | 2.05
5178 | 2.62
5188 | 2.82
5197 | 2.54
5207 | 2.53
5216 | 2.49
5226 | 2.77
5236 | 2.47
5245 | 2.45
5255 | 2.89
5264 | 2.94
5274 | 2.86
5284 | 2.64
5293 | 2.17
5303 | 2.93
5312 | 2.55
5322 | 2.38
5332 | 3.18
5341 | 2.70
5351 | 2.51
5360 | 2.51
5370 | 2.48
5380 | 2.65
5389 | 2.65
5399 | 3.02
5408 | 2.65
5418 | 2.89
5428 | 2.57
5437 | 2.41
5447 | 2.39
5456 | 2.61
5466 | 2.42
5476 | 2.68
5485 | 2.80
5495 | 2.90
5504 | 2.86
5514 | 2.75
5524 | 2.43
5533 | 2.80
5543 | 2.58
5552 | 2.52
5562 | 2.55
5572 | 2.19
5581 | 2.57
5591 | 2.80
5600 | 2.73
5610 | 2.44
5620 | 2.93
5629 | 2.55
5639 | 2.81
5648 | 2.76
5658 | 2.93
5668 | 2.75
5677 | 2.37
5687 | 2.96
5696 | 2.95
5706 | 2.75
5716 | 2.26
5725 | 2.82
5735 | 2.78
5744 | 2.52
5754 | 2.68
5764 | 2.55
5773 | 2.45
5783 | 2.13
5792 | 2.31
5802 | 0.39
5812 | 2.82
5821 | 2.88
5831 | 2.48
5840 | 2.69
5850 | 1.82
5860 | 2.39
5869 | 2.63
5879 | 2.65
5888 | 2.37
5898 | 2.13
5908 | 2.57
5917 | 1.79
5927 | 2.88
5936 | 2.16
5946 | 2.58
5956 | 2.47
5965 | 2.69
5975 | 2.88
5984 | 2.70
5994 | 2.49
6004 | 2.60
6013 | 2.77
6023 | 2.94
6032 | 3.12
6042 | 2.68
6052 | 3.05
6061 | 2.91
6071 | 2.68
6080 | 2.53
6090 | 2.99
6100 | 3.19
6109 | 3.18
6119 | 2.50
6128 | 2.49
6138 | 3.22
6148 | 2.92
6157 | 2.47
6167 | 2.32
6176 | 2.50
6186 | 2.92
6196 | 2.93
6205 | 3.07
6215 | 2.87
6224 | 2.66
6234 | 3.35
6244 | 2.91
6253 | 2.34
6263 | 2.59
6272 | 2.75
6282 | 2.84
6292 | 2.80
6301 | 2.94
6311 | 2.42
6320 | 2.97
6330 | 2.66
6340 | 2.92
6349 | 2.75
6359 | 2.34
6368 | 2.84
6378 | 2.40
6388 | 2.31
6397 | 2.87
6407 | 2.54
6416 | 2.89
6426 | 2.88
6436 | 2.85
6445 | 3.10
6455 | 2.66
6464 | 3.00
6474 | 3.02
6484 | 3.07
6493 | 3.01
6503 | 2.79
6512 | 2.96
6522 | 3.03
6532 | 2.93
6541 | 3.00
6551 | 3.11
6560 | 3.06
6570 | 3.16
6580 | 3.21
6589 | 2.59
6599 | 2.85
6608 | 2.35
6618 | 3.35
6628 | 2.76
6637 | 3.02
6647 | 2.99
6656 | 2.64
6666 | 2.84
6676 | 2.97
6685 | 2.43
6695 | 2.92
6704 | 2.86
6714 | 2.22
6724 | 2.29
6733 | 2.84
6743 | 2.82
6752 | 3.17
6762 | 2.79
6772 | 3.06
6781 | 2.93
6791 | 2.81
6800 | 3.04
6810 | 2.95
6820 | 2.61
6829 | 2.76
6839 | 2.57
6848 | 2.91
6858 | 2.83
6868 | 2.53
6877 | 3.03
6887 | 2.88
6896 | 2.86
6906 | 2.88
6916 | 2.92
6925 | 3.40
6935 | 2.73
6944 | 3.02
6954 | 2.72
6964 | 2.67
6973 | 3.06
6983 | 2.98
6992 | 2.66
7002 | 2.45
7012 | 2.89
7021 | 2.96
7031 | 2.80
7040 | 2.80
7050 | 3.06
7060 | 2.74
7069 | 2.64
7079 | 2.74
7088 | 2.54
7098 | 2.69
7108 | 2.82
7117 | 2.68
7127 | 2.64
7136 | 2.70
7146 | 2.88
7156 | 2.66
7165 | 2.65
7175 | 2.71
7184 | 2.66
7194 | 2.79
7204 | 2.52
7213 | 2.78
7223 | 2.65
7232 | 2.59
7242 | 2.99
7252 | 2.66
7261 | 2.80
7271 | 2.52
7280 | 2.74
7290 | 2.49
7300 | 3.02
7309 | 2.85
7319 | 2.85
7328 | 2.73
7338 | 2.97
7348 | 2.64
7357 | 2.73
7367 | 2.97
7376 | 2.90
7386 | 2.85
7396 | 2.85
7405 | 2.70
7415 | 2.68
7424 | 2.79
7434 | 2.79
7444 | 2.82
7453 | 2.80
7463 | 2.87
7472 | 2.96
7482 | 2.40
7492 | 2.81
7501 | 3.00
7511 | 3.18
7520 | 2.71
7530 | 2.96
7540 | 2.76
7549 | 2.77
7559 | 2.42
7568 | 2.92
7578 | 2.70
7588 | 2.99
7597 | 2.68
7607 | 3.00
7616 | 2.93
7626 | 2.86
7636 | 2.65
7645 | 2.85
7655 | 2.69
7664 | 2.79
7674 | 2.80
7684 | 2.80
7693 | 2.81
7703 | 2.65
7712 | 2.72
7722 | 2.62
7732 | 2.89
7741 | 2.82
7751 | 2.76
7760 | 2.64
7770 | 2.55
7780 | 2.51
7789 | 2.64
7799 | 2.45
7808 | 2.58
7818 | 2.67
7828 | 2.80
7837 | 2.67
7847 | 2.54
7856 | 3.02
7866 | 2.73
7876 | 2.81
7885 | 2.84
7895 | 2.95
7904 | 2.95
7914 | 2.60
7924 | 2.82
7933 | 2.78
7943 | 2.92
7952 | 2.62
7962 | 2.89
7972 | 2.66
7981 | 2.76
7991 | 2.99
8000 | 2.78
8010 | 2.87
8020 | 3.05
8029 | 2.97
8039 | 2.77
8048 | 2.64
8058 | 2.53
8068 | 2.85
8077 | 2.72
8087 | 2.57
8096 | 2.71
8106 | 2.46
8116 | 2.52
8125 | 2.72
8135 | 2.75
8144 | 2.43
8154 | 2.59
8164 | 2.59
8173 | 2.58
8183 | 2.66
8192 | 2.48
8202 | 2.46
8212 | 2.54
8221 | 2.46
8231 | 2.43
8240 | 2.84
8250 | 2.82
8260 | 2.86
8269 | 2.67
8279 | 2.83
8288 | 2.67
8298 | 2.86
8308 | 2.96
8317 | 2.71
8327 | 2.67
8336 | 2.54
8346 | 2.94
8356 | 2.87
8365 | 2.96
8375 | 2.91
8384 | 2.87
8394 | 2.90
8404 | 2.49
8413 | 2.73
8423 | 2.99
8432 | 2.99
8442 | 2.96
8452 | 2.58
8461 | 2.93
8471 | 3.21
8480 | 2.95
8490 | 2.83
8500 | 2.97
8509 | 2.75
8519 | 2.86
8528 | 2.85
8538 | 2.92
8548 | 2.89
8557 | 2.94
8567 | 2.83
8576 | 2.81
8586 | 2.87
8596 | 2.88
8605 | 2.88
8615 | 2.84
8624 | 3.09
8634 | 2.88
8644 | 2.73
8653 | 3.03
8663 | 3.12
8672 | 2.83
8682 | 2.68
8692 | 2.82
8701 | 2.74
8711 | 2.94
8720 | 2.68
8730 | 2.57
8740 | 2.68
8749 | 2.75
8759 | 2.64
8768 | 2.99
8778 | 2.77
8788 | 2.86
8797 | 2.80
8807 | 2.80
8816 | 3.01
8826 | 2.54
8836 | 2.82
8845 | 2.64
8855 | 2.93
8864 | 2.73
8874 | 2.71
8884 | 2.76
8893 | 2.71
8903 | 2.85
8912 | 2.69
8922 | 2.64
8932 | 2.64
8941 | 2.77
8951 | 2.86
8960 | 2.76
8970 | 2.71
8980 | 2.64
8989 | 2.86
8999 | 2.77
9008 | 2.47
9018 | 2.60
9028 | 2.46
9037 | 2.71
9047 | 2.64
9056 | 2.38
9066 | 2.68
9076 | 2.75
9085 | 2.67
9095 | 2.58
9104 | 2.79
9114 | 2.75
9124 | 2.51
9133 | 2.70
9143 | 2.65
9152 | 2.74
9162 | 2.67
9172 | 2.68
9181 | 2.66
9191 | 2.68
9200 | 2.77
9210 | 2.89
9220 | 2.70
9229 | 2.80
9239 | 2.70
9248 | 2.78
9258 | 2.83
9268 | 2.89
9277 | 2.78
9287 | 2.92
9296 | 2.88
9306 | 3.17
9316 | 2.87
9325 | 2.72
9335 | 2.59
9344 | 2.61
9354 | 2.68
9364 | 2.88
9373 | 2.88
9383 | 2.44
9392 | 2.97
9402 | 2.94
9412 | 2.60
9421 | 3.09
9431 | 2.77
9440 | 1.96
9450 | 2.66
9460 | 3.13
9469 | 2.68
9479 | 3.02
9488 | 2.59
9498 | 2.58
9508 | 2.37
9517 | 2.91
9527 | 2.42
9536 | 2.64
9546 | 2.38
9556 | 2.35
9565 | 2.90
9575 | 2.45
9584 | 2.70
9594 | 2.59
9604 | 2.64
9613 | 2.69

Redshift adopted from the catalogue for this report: 0.14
